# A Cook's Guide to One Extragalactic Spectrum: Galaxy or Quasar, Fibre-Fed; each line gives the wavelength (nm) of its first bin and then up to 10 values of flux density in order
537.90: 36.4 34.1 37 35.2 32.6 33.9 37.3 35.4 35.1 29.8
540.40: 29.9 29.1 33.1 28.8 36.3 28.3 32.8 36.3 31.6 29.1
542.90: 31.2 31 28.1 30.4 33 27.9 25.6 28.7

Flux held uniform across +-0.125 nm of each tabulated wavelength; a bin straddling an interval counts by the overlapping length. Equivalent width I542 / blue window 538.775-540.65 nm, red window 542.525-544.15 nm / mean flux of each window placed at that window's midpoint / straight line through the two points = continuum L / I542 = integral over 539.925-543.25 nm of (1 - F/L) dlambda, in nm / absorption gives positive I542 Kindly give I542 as 0.02 nm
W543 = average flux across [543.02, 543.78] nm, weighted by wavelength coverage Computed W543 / 29.9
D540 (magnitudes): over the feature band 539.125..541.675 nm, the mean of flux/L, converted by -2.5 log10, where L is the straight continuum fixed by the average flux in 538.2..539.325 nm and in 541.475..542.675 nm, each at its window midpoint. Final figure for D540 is 0.03 mag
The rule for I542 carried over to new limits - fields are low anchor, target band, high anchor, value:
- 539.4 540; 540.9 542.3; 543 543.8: 0.01 nm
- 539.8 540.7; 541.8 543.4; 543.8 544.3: -0.07 nm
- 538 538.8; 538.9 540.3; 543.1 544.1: 0.01 nm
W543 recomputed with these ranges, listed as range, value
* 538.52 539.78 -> 34.9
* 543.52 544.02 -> 31.7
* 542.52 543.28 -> 30.4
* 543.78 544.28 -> 30.4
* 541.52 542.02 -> 30.6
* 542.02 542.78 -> 32.3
